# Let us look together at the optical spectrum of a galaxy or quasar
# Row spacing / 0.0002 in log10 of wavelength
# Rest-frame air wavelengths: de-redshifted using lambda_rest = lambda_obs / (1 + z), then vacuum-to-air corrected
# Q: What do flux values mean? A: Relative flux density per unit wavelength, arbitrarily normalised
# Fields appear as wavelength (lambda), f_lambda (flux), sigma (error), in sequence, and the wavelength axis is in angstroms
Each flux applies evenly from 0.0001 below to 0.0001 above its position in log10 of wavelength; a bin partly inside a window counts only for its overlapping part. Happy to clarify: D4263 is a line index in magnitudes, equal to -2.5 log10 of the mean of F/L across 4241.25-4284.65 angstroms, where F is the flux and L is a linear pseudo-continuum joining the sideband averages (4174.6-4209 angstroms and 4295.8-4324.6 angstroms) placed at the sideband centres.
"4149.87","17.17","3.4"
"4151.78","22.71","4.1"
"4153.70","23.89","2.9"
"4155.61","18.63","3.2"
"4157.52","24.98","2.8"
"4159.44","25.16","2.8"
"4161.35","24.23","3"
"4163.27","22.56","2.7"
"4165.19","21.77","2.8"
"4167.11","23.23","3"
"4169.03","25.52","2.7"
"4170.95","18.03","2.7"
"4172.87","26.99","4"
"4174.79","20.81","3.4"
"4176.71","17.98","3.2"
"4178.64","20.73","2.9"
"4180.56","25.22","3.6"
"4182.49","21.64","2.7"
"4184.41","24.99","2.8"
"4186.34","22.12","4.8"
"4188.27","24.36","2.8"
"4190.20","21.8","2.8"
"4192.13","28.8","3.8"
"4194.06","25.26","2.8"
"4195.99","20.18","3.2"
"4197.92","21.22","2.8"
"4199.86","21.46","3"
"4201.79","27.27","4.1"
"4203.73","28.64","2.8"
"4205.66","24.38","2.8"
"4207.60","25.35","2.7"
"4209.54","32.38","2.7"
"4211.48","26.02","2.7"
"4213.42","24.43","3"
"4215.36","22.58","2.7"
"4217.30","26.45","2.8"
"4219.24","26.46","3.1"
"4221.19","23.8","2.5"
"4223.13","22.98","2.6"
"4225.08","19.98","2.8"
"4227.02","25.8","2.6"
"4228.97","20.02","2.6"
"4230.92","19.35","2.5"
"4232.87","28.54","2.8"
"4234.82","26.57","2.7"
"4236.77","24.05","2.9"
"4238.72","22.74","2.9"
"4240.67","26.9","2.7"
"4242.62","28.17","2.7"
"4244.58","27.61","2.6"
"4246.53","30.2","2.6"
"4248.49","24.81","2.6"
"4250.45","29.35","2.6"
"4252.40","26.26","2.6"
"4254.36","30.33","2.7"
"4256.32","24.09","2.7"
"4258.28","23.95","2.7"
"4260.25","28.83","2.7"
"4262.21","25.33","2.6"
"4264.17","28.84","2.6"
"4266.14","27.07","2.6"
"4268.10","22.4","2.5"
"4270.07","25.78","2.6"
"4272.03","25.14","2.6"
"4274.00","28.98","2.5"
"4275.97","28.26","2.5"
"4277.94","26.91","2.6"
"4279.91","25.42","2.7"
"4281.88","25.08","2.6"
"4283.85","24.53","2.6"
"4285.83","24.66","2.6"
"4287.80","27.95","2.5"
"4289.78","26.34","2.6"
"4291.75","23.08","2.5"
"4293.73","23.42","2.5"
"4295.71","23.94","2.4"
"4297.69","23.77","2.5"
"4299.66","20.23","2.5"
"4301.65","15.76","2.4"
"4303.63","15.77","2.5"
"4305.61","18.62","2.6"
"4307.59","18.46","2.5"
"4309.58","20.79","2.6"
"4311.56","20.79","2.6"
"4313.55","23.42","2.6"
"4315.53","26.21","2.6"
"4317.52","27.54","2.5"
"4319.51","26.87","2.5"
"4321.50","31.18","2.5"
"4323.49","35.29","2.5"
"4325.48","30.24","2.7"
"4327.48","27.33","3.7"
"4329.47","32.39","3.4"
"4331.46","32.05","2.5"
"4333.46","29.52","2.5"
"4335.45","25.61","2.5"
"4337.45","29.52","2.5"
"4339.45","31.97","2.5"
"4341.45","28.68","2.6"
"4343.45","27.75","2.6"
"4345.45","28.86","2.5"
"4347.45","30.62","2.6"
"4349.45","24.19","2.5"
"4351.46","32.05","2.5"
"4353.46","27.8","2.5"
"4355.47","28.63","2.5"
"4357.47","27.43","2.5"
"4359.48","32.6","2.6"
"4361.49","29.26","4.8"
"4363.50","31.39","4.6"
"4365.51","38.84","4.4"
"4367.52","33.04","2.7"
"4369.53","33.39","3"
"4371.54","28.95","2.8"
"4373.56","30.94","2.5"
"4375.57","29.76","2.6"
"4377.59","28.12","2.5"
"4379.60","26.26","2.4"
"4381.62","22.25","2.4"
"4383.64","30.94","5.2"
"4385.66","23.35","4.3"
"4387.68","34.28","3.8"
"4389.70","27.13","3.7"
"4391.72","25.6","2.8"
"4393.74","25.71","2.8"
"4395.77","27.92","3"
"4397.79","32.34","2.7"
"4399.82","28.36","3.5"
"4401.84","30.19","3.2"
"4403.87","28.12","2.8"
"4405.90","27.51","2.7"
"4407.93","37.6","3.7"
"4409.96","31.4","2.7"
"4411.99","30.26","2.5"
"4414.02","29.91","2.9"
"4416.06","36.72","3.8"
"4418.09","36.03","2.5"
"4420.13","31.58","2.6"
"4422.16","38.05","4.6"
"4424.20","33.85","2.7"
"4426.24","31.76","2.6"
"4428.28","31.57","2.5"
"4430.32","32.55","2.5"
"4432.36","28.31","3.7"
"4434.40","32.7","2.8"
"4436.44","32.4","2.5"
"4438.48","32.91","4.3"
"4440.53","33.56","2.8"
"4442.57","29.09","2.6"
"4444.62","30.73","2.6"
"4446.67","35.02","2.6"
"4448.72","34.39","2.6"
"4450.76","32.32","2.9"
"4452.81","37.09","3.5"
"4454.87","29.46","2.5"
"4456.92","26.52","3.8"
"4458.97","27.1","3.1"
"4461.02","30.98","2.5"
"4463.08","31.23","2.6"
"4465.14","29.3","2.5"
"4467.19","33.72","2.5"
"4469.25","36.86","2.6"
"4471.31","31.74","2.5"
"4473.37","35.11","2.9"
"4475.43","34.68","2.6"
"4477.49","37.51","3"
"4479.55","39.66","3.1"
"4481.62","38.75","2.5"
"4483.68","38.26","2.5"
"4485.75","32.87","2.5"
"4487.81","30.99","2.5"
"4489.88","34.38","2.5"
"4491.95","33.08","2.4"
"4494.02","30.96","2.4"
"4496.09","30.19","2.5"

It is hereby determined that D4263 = -0.14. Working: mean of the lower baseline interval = 23.6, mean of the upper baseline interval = 23.3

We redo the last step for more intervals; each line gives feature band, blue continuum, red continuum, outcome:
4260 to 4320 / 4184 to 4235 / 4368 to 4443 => 0.12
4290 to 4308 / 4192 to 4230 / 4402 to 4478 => 0.31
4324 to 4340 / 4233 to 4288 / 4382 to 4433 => -0.05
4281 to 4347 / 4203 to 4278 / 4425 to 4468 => 0.09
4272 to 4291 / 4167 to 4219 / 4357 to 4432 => 0.02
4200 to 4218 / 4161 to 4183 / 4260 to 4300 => -0.12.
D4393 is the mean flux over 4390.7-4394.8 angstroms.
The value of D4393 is 25.7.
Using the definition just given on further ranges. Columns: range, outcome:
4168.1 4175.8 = 22.8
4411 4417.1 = 32.3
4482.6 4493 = 33.9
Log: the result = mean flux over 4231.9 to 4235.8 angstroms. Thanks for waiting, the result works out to 27.6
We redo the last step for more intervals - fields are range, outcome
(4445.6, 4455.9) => 33.6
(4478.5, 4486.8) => 37.4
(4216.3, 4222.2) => 25.5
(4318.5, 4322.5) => 29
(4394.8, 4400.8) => 29.6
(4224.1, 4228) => 22.9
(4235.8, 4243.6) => 25.5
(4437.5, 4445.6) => 31.6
